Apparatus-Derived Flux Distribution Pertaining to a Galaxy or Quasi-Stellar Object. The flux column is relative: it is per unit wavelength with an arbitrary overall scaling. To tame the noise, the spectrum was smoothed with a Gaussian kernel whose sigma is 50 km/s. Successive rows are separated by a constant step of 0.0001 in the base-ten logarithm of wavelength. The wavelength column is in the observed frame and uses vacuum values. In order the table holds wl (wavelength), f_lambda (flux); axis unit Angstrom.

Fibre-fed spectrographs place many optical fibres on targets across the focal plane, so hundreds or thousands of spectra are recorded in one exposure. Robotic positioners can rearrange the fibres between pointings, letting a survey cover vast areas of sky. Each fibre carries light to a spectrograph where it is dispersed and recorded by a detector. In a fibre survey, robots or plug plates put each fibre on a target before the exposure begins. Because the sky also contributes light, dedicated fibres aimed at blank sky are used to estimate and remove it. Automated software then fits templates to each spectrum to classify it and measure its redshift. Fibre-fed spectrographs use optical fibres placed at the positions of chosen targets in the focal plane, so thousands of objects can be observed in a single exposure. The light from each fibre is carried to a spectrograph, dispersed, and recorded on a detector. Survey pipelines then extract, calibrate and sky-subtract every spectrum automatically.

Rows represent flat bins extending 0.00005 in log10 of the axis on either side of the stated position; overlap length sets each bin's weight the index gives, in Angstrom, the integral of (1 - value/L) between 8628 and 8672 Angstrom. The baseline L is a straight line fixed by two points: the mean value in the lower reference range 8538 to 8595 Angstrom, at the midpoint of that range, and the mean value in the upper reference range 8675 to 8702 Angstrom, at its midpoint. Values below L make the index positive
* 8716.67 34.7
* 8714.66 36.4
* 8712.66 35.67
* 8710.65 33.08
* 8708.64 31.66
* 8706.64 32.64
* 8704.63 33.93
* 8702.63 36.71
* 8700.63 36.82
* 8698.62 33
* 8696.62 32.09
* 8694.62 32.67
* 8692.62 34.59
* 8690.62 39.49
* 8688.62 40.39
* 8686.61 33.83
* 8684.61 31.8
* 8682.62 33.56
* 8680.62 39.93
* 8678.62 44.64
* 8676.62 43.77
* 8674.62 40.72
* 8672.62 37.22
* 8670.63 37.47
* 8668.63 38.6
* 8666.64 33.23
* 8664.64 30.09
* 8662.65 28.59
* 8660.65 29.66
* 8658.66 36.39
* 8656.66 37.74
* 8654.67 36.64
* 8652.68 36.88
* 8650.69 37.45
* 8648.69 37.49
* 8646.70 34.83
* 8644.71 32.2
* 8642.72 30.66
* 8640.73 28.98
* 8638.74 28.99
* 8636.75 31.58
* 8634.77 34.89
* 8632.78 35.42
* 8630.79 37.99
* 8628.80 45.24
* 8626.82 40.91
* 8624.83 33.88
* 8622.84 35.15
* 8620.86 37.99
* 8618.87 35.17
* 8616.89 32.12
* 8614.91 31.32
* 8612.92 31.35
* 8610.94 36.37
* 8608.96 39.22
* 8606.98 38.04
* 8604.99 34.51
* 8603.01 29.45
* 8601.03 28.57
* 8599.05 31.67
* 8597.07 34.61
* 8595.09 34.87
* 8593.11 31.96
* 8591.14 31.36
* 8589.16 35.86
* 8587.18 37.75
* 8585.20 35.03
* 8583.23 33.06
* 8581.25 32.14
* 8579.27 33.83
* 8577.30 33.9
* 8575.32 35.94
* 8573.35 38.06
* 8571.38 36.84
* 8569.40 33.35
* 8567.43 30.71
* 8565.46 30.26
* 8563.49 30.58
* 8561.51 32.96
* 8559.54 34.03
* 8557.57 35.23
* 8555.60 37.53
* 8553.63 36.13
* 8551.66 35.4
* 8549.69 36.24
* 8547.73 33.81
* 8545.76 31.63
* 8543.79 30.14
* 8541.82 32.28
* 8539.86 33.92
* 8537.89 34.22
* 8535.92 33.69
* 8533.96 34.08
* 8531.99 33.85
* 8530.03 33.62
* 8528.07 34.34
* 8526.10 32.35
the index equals 1.59 Angstrom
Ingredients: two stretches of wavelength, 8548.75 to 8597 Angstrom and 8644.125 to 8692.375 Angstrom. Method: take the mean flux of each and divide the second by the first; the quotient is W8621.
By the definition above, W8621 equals 1.06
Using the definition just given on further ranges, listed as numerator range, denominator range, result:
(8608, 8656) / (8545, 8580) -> 1.03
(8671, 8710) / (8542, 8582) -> 1.07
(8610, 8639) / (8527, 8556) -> 1.04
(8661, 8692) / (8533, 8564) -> 1.08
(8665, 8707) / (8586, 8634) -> 1.04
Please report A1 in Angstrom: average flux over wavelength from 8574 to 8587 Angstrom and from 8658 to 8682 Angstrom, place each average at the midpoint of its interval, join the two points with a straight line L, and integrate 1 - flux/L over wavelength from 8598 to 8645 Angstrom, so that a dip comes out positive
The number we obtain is 1.48 Angstrom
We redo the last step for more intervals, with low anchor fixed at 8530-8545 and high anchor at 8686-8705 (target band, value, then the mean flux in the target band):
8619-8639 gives -1.13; 36.4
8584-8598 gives -0.22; 34.5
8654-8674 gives 0.19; 34.6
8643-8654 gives -0.22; 35.5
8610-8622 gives 0.08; 34.1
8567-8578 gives -0.44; 35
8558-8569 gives 0.51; 32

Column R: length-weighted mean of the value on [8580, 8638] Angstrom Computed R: 34.7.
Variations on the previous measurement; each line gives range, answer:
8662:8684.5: 37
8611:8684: 35.5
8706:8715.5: 33.9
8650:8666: 34.1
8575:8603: 33.4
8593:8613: 33.9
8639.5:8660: 34.8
